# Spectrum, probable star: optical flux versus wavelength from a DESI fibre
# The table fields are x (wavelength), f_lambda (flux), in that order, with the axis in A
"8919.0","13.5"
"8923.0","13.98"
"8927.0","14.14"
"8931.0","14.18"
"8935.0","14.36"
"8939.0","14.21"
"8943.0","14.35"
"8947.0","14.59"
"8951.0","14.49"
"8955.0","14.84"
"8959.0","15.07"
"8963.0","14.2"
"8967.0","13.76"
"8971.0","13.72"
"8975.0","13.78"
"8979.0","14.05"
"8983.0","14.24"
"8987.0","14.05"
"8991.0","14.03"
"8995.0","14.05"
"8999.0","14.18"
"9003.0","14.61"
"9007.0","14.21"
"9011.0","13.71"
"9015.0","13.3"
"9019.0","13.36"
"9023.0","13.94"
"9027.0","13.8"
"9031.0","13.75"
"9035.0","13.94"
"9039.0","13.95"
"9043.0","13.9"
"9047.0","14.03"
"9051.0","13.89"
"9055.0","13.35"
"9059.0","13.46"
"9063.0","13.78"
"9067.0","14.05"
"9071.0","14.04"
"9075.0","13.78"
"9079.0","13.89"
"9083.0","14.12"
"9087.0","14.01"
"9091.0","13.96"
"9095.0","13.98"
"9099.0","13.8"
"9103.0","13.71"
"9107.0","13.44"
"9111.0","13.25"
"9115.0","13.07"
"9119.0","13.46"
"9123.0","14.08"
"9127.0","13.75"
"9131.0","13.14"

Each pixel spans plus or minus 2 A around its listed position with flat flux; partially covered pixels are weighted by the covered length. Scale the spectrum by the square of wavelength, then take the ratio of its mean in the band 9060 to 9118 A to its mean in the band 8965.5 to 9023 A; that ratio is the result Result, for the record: 1.01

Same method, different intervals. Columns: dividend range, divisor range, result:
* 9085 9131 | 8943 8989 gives 0.99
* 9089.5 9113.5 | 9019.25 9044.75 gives 1.00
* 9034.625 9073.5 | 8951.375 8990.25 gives 0.99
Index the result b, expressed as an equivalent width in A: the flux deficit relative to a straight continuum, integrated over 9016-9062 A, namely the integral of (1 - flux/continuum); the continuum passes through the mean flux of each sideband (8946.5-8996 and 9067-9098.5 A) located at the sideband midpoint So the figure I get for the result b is 1.0 A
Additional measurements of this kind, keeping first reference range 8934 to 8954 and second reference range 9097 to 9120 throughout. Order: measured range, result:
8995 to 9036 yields 0.3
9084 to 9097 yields -0.4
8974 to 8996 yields 0.2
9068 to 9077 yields -0.2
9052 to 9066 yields 0.2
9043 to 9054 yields -0.1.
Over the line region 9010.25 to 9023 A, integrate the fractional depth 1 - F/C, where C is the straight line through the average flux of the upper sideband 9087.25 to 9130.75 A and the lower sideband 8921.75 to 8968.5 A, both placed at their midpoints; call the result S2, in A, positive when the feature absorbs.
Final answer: 0.49 A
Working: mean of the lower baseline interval 14.4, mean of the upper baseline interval 13.6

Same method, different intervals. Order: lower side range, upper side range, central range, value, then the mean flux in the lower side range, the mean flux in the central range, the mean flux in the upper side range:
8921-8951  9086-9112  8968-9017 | 0.4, 14.3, 14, 13.7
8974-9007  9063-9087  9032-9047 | 0.1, 14.1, 13.9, 14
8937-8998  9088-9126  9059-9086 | -0.2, 14.2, 13.9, 13.7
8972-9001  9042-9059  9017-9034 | 0.2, 14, 13.7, 13.7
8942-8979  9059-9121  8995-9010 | -0.1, 14.3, 14.3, 13.7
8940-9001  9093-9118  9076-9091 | -0.4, 14.2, 14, 13.5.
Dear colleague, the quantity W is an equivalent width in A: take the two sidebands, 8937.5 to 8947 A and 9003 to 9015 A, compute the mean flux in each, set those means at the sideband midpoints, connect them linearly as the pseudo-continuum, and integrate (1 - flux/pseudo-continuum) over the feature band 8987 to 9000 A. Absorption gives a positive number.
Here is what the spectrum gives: 0.0 A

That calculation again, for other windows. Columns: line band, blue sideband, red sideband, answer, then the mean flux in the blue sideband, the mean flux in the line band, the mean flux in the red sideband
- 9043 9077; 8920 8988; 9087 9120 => 0.0 A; 14.2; 13.8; 13.6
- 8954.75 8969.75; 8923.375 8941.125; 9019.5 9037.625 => -0.3 A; 14.2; 14.4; 13.8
